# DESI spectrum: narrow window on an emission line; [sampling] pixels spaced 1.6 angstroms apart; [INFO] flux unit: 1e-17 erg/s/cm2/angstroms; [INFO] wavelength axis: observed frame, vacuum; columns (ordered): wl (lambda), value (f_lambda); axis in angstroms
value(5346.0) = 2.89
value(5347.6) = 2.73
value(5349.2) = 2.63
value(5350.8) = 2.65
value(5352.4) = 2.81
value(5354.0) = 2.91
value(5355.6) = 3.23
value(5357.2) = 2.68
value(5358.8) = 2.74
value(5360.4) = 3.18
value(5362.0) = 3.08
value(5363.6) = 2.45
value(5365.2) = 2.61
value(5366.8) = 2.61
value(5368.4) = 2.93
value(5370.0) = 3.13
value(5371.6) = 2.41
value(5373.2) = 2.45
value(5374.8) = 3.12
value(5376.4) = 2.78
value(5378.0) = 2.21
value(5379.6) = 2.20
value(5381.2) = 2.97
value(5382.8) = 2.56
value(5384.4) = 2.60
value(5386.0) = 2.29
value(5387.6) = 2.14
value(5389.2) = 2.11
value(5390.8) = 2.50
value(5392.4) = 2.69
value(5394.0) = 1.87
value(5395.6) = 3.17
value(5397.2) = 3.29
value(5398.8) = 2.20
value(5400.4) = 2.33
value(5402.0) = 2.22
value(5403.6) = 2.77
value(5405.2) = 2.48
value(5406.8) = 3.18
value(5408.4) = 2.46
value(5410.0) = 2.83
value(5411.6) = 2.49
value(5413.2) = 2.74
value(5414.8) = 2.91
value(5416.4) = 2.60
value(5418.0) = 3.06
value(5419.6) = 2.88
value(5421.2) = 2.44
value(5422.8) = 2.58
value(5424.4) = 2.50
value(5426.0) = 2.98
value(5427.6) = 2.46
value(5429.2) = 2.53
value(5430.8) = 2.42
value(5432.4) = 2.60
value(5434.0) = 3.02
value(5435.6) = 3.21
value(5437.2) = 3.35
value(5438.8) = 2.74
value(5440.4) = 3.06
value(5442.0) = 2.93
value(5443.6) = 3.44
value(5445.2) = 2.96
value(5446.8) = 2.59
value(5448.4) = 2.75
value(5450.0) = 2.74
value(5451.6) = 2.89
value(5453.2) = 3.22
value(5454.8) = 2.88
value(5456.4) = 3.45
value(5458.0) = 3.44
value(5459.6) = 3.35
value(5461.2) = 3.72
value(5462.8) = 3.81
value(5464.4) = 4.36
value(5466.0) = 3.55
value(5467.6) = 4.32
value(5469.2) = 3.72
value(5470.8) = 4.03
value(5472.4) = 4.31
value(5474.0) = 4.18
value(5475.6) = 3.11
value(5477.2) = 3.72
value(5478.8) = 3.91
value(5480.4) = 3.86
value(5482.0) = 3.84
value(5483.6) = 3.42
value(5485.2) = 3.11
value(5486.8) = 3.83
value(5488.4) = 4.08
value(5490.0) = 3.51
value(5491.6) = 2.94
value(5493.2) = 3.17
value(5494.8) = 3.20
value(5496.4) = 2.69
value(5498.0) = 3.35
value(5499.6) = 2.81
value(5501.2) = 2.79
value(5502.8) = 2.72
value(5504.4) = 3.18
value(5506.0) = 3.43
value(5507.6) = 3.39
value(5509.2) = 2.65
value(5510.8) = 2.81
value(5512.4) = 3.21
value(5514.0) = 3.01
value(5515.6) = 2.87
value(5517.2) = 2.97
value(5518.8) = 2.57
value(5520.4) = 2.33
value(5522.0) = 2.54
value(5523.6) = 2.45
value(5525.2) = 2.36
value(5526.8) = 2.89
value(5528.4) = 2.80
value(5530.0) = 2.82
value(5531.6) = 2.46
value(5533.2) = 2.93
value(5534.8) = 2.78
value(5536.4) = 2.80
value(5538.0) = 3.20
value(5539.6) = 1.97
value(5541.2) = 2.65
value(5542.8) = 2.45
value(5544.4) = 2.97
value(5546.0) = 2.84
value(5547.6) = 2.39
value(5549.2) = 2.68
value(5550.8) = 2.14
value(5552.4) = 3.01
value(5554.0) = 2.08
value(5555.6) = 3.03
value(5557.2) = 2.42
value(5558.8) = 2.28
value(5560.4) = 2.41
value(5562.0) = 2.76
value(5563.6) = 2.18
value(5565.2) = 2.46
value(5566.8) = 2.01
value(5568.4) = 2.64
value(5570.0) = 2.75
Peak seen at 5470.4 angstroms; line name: Mg II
